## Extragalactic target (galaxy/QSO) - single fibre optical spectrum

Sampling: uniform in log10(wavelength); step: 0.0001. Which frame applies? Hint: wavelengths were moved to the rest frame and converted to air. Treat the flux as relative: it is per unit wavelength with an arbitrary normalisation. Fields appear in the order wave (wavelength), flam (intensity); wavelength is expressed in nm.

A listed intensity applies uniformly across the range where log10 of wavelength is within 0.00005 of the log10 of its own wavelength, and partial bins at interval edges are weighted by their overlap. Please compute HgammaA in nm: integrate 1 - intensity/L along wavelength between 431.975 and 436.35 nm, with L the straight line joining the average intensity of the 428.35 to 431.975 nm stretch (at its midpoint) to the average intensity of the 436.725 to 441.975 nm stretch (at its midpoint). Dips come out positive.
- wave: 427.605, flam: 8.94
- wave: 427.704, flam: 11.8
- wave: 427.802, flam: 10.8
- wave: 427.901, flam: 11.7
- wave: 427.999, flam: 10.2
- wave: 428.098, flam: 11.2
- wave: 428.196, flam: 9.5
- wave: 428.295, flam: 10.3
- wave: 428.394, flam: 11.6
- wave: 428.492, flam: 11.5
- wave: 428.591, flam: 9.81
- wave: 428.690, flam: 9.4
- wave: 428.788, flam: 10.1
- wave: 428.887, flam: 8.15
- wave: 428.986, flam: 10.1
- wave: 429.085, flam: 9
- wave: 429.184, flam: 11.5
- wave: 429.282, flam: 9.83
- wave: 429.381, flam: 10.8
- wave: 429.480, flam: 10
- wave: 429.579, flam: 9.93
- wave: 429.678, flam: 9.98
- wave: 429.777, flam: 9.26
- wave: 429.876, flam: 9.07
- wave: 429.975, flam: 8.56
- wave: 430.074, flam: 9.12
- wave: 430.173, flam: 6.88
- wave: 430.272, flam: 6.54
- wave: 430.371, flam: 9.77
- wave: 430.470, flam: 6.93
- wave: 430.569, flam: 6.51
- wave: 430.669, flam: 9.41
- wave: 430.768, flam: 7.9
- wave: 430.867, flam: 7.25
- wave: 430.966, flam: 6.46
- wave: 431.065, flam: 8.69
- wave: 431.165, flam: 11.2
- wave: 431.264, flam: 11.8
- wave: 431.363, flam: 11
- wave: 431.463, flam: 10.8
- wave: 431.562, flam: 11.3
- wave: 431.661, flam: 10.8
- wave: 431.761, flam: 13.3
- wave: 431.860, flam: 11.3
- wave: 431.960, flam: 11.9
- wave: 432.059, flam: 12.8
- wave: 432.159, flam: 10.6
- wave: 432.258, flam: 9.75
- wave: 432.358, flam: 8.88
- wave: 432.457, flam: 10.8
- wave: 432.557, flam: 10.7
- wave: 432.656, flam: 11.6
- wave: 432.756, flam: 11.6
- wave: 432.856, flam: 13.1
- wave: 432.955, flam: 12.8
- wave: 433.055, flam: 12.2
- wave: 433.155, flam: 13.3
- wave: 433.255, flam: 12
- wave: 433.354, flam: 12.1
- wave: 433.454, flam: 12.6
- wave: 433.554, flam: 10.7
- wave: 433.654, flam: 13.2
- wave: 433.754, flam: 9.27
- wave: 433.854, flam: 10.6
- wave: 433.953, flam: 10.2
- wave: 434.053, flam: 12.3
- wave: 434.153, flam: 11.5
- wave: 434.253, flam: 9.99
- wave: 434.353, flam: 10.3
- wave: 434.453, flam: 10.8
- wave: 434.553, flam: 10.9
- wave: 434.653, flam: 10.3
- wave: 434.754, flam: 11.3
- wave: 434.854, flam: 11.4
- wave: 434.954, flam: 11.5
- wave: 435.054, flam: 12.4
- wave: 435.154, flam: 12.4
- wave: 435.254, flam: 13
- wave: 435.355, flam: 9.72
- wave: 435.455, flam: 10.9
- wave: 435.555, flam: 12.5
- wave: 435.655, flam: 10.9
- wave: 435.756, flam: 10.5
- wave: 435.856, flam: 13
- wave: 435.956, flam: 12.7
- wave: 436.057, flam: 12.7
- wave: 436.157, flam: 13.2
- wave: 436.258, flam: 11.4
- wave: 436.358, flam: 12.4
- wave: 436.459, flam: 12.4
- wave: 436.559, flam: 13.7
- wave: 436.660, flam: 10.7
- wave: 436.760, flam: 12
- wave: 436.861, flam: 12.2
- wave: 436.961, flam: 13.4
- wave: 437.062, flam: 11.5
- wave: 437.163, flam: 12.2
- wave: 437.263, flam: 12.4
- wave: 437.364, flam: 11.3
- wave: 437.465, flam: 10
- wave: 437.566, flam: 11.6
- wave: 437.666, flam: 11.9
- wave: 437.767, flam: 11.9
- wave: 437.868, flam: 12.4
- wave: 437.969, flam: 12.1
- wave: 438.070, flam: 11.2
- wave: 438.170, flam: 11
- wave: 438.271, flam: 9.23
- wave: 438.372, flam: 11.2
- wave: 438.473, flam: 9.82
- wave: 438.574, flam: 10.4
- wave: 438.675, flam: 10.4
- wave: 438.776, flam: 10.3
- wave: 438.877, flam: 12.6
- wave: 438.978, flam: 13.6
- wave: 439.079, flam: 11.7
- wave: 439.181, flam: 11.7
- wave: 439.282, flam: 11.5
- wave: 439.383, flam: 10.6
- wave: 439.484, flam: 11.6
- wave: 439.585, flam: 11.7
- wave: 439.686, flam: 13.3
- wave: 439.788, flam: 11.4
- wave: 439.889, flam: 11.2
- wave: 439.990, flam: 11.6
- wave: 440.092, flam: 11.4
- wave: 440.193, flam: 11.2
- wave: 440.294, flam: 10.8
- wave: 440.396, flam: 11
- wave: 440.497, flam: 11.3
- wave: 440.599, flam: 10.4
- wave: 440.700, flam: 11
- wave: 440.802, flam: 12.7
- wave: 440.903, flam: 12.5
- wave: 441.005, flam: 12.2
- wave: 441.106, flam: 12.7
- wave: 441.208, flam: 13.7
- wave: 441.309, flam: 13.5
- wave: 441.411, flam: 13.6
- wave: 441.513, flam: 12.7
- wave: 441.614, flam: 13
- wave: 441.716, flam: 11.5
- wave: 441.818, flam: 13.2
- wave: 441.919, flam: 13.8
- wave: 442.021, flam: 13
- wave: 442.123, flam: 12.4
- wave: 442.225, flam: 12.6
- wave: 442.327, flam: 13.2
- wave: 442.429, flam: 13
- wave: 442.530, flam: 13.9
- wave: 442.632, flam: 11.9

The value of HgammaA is -0.39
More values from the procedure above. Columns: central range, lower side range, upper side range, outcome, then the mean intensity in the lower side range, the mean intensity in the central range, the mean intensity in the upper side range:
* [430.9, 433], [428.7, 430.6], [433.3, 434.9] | -0.17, 9.09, 11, 11.1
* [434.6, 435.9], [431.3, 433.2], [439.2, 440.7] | -0.01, 11.5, 11.5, 11.4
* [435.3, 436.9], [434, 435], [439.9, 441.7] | -0.09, 11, 11.9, 12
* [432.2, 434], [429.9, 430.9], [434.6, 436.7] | -0.27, 7.93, 11.4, 11.9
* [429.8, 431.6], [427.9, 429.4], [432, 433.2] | 0.34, 10.2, 8.84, 11.5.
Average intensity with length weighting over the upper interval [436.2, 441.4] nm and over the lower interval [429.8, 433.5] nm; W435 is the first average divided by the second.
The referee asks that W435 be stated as 1.14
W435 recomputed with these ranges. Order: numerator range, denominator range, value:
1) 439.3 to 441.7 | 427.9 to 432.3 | 1.21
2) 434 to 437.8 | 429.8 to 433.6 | 1.14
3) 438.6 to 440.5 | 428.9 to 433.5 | 1.12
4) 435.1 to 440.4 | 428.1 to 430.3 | 1.21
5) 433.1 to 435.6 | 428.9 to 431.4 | 1.26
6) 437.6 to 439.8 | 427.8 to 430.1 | 1.14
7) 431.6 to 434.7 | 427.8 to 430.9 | 1.20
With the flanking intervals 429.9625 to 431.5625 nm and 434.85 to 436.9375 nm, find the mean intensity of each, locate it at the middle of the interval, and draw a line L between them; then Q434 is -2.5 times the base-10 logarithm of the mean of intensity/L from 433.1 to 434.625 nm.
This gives -0.06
